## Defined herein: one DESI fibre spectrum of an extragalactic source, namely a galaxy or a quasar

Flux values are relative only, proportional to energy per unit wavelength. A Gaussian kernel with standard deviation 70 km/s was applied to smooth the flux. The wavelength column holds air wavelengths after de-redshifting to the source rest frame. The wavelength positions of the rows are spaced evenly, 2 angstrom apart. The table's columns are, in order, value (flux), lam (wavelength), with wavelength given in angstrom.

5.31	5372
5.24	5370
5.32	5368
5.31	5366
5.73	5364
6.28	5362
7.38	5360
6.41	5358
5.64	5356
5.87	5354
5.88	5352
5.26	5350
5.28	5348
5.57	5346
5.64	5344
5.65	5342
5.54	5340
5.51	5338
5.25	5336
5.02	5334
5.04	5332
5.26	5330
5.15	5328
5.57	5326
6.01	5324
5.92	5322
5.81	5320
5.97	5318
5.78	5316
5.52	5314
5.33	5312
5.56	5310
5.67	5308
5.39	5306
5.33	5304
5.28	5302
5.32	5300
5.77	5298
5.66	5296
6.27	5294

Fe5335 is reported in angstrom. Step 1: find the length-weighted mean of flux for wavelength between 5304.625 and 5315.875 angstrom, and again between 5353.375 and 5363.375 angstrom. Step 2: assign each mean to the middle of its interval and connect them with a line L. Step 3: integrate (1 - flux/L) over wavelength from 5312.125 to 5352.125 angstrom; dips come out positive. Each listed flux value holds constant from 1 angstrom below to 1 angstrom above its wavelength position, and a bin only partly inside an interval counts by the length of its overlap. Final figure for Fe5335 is 2.4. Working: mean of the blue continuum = 5.51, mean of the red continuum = 6.31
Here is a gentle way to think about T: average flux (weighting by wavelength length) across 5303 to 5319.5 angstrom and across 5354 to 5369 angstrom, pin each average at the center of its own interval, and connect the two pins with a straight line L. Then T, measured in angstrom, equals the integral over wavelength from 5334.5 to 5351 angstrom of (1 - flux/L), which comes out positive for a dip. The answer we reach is 1.11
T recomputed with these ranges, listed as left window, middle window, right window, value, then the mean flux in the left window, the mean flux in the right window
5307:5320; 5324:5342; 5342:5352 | 0.7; 5.65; 5.5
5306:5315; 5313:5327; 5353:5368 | -0.5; 5.51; 6.04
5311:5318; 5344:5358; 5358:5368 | 0.8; 5.6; 6.11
